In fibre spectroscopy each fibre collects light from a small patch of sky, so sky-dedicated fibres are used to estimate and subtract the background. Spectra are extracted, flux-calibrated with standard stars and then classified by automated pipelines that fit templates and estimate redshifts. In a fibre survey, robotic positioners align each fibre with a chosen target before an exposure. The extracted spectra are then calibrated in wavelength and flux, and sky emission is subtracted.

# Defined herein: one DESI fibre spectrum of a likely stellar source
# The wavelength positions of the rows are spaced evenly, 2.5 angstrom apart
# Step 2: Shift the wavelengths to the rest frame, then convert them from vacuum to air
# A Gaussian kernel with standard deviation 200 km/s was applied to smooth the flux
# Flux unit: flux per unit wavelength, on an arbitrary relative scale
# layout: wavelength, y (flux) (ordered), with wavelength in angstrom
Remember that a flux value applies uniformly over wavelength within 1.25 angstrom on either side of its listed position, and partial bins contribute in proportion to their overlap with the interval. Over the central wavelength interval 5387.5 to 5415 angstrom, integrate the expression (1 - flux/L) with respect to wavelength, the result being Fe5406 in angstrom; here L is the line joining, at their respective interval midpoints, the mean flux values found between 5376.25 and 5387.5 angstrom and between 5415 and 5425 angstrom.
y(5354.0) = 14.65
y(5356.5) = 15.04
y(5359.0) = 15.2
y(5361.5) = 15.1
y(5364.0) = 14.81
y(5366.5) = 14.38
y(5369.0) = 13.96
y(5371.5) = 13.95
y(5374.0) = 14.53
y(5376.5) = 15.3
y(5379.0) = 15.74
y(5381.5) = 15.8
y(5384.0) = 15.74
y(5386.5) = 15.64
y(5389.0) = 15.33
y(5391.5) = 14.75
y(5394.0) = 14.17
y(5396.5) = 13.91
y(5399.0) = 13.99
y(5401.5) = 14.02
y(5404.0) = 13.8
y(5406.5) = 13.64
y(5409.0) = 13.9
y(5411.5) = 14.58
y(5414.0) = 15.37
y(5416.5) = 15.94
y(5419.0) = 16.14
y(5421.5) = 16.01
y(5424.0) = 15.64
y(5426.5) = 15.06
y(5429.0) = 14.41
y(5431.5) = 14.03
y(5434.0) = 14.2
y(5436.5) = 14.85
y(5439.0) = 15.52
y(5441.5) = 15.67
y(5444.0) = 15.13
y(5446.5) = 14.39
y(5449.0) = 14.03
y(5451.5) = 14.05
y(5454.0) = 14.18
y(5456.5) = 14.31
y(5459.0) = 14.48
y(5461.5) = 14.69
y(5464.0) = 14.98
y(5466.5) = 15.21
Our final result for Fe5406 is 2.6 angstrom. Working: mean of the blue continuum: 15.7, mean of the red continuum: 15.9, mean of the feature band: 14.3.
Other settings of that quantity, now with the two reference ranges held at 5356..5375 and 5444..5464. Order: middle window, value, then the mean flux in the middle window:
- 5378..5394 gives -0.9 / 15.4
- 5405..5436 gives -0.9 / 14.9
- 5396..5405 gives 0.4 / 13.9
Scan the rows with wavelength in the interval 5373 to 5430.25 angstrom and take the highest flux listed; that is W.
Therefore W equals 16.14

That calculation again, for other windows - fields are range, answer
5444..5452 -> 15.13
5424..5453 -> 15.67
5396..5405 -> 14.02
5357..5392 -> 15.8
